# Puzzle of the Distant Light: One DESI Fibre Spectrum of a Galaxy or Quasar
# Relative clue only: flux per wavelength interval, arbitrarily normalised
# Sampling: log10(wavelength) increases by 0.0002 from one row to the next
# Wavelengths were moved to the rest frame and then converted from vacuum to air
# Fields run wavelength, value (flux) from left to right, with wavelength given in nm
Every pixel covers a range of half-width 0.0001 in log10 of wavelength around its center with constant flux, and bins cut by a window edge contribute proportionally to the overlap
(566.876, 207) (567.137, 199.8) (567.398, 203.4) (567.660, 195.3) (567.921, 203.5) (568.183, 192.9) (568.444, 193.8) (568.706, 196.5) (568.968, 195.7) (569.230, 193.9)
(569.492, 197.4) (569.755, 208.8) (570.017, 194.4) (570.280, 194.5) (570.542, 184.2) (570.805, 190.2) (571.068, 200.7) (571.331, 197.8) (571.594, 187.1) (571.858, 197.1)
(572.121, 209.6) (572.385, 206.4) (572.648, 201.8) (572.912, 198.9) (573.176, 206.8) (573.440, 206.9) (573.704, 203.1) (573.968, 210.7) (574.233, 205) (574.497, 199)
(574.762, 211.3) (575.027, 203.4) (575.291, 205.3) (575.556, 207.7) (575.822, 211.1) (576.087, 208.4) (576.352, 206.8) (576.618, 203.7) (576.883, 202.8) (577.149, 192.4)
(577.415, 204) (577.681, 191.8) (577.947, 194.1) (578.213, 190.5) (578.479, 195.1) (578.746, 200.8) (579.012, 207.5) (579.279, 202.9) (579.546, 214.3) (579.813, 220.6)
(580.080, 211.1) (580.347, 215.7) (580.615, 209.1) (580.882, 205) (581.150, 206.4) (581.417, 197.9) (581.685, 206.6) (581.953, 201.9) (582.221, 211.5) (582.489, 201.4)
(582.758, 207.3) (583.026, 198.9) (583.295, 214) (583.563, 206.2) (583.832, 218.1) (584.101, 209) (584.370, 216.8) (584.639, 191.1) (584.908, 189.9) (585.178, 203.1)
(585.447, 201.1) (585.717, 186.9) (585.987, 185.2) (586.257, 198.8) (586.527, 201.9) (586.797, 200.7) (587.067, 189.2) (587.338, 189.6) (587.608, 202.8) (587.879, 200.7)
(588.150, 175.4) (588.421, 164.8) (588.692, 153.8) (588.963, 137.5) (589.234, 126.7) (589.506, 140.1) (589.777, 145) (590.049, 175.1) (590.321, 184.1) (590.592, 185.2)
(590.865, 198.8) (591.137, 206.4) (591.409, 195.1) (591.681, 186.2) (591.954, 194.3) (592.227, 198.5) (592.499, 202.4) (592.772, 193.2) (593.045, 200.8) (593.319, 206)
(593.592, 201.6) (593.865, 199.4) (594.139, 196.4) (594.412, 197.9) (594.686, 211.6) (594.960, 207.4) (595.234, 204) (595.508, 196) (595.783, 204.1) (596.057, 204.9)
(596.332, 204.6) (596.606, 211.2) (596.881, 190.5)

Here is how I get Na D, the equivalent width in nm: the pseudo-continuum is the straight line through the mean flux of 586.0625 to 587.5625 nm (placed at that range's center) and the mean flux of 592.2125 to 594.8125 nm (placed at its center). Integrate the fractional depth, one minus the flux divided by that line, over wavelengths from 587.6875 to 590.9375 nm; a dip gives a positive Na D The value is 0.53 nm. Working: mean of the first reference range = 196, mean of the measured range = 166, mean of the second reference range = 201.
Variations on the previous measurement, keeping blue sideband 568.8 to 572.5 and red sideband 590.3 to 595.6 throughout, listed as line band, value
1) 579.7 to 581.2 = -0.10 nm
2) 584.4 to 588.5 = 0.10 nm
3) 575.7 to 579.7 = -0.09 nm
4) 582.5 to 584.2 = -0.09 nm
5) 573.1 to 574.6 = -0.06 nm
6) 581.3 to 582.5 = -0.04 nm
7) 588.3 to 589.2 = 0.22 nm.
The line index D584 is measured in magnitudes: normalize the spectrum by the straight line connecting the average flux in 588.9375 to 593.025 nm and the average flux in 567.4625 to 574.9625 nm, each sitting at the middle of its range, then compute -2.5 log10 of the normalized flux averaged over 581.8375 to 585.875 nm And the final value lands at -0.09 mag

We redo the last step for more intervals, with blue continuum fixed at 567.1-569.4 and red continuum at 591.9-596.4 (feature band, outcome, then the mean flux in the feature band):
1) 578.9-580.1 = -0.07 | 211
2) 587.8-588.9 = 0.18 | 170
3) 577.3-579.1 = 0.01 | 197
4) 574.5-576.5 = -0.05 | 207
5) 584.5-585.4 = 0.02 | 196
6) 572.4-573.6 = -0.03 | 204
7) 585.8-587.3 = 0.03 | 194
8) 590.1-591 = 0.07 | 188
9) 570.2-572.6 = 0.01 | 197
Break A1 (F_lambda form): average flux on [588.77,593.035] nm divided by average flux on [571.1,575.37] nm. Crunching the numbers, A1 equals 0.88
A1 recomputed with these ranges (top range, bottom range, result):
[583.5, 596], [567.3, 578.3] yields 0.95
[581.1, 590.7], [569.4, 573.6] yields 0.95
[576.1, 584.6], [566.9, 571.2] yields 1.04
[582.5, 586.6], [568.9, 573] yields 1.02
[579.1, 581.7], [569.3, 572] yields 1.07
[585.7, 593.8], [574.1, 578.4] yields 0.91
